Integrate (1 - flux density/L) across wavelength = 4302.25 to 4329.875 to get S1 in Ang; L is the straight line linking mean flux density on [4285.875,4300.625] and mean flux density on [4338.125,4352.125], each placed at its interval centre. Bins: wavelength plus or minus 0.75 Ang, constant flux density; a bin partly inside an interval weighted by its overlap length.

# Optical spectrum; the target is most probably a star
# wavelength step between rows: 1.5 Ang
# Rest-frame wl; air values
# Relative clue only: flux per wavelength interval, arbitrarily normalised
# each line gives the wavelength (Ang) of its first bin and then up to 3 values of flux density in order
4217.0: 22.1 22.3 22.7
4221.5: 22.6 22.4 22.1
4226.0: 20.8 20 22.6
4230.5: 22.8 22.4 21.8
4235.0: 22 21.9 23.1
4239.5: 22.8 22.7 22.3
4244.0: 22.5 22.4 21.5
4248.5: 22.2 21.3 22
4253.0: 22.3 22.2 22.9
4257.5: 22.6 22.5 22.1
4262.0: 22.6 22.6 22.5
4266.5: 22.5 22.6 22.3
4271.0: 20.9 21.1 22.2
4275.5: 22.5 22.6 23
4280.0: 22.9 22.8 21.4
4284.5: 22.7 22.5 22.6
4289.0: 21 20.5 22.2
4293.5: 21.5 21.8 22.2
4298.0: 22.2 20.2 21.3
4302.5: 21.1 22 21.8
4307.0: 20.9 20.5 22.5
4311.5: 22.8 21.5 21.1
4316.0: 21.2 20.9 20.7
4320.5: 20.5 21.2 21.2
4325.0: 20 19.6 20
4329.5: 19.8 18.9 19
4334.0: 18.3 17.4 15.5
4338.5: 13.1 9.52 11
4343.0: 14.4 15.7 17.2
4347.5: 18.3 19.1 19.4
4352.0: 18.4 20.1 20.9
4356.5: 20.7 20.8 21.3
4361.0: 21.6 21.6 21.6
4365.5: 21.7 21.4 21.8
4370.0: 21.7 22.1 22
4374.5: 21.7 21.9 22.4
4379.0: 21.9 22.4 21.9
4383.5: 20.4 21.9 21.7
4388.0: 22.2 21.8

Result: -3.1 Ang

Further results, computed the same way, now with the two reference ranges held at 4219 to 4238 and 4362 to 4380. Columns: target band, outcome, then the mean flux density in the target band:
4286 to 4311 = 0.4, 21.6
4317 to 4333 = 1.3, 20.2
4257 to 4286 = -0.5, 22.3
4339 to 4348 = 3.2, 14.2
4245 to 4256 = 0.0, 22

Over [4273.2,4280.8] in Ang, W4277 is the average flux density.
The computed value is 22.6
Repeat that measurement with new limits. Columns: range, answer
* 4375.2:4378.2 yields 22.1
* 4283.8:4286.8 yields 22.6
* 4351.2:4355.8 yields 19.8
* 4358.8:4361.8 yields 21.5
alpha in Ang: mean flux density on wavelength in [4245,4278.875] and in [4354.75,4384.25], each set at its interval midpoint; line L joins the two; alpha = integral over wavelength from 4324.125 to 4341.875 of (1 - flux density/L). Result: 3.9 Ang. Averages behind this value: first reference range 22.2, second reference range 21.6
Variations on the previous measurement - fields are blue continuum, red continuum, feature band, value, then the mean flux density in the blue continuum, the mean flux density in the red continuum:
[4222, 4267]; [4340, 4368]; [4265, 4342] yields -0.5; 22.2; 18.9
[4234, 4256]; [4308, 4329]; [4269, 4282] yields -0.3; 22.2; 21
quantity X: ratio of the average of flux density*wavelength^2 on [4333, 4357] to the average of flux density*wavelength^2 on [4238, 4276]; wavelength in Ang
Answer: 0.79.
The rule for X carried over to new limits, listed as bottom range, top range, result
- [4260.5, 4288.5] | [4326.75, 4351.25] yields 0.77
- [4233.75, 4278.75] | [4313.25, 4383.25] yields 0.92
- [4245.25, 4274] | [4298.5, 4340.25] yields 0.92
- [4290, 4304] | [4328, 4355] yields 0.81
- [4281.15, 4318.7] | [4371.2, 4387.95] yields 1.05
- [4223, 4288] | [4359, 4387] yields 1.03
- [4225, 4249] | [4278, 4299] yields 1.02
